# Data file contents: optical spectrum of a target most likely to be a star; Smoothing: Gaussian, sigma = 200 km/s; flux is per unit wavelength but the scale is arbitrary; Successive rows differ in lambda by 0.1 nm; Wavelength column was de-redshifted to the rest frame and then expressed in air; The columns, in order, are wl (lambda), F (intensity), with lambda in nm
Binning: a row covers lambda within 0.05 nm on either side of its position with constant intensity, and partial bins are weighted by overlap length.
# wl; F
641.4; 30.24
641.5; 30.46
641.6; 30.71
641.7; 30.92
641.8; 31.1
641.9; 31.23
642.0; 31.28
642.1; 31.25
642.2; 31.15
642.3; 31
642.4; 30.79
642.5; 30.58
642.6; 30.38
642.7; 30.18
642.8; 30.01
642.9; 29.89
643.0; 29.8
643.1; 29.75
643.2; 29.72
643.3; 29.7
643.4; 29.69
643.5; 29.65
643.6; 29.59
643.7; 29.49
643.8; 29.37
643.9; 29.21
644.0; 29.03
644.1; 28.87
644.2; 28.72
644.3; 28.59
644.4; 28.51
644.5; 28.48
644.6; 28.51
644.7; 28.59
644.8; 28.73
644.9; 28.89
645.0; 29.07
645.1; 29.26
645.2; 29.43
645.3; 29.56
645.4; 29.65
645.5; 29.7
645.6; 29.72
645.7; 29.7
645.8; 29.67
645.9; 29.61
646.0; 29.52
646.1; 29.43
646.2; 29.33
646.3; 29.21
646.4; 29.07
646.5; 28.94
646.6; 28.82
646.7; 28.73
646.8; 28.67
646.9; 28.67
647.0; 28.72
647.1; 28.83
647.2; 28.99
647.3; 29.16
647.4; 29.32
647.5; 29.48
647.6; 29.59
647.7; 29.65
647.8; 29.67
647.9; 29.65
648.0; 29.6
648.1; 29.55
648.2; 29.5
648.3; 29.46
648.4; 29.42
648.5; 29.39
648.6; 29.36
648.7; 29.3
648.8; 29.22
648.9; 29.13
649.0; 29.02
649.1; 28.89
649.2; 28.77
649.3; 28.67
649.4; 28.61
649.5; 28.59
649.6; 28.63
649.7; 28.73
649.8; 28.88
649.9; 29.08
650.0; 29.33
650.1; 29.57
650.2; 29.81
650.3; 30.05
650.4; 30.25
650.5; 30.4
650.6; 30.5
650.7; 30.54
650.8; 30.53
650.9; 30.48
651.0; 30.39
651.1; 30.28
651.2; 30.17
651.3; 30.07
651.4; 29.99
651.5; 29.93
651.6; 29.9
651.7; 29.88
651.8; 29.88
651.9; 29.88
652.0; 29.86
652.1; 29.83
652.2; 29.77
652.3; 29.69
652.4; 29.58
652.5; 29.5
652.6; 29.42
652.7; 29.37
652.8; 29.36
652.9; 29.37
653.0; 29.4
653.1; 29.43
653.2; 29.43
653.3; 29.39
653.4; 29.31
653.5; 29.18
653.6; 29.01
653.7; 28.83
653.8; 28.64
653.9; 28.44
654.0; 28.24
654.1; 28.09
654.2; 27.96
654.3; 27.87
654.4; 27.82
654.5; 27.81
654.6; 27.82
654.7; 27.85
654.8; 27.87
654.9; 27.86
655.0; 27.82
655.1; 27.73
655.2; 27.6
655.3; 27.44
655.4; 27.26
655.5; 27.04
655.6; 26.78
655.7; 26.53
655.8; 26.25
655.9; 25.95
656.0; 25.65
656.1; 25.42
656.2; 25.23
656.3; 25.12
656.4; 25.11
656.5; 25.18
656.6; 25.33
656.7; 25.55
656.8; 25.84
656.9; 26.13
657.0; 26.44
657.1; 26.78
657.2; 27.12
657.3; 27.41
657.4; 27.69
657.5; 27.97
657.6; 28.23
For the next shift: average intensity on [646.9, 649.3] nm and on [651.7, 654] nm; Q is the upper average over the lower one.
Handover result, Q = 1.0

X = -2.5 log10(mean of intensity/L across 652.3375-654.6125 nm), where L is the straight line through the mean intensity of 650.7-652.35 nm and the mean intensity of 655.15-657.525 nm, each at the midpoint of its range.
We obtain -0.012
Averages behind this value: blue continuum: 30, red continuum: 26.4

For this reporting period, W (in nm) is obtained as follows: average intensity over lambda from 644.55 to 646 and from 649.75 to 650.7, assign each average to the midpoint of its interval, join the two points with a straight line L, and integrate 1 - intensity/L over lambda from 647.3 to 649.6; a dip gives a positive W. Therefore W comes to 0.03 nm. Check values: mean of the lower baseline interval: 29.3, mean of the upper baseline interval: 29.8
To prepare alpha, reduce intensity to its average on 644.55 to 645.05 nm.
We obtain 28.8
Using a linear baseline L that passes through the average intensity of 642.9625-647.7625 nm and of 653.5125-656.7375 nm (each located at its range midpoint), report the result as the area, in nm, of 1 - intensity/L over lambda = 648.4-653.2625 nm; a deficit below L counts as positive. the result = -0.27 nm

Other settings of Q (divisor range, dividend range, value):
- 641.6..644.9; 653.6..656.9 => 0.91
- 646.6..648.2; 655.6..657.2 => 0.88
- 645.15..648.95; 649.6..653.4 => 1.01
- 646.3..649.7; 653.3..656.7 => 0.94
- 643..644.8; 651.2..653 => 1.02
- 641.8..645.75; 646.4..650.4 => 0.98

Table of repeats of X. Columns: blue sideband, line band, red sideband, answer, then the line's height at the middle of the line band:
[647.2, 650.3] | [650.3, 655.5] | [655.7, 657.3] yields -0.07 mag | 27.4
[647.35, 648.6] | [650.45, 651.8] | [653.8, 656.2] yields -0.06 mag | 28.5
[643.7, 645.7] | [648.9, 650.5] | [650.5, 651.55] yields 0.03 mag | 30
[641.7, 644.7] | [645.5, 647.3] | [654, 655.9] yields 0.00 mag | 29.2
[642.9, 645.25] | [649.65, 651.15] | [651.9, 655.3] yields -0.04 mag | 28.9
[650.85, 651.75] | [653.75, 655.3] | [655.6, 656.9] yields -0.03 mag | 27.2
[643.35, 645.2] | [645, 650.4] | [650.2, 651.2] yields 0.02 mag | 29.7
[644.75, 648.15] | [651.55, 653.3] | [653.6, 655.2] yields -0.05 mag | 28.4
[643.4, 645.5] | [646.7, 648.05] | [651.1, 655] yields 0.00 mag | 29.1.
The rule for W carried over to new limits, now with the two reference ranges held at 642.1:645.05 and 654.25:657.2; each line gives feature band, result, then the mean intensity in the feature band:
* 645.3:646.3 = -0.019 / 29.6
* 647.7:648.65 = -0.036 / 29.5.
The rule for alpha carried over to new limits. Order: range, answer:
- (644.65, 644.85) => 28.7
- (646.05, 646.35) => 29.3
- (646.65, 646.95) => 28.7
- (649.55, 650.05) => 28.9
